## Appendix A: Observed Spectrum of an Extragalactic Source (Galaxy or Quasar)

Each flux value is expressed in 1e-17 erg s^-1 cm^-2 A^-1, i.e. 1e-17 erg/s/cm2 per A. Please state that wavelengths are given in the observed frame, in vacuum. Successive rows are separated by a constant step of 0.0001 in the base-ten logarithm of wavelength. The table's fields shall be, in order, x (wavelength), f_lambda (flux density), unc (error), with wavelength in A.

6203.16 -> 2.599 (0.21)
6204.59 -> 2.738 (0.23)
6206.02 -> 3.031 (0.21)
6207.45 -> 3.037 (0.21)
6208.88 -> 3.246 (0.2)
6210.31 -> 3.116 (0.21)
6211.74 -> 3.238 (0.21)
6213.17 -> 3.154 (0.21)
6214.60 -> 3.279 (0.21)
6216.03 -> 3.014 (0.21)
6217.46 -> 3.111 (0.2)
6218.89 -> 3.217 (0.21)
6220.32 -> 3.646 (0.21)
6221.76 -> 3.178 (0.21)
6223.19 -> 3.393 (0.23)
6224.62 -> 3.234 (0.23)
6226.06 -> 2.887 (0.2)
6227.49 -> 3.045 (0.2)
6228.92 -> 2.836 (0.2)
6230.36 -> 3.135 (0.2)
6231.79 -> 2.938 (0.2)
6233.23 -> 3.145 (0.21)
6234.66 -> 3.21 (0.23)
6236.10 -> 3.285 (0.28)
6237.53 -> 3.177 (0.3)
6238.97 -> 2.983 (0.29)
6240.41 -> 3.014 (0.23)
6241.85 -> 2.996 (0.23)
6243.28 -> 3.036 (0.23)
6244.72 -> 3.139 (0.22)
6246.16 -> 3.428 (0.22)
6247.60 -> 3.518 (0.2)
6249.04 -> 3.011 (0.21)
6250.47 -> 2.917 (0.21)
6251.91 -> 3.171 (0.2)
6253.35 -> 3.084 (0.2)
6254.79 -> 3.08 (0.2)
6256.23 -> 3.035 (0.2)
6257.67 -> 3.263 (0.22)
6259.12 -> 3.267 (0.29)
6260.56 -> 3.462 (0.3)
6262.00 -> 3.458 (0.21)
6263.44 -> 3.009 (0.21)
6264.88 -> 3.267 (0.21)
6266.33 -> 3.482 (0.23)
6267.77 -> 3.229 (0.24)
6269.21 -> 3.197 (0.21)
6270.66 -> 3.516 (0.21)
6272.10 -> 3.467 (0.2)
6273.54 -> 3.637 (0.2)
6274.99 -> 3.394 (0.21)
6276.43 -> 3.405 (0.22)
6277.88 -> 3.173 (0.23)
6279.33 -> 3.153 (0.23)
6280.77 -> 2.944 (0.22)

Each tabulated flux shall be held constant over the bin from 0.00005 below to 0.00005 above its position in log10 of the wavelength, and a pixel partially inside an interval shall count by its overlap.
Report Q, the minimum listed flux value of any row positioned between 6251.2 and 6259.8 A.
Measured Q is 3.035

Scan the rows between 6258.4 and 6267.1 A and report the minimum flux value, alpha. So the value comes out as 3.009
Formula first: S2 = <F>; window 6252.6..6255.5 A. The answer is 3.08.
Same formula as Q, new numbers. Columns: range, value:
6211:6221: 3.014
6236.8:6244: 2.983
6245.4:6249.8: 3.011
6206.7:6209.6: 3.037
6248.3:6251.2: 2.917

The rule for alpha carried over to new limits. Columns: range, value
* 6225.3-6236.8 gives 2.836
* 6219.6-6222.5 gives 3.178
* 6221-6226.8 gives 2.887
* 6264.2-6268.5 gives 3.229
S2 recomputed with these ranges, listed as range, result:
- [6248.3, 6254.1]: 3.05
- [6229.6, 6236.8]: 3.14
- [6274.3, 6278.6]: 3.32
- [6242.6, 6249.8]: 3.23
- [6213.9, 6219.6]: 3.16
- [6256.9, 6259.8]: 3.25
